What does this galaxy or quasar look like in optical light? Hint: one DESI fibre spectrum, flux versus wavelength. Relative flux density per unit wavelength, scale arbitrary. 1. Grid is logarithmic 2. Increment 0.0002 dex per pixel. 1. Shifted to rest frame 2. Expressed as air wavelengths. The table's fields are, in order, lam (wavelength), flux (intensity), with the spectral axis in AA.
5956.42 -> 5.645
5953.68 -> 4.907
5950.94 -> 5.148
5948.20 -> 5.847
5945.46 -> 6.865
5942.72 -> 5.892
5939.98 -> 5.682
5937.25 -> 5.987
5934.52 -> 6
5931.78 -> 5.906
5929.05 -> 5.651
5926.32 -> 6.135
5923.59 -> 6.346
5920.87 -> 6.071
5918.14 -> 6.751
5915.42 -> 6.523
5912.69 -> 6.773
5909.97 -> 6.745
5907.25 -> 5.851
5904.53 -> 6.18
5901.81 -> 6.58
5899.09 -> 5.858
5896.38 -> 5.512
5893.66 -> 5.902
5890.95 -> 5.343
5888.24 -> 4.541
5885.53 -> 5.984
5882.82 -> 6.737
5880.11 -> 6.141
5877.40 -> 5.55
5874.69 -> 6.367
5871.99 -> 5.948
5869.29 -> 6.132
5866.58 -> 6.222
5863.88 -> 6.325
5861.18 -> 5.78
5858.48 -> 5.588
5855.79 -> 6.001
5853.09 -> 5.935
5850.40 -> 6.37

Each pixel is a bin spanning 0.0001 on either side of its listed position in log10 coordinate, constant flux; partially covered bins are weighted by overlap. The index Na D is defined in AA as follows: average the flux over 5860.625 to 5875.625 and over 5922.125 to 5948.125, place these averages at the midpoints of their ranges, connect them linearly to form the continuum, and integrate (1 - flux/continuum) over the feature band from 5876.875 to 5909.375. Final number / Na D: 1.2 AA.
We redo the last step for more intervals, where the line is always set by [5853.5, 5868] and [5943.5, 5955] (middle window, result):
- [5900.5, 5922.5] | -2.3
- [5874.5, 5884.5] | -0.4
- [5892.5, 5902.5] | -0.1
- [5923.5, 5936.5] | -0.5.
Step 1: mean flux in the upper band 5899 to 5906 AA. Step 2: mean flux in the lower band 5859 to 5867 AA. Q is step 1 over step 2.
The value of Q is 1.0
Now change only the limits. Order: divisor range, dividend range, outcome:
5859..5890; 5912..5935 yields 1.05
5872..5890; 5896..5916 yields 1.07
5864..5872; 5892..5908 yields 0.97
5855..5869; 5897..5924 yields 1.06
